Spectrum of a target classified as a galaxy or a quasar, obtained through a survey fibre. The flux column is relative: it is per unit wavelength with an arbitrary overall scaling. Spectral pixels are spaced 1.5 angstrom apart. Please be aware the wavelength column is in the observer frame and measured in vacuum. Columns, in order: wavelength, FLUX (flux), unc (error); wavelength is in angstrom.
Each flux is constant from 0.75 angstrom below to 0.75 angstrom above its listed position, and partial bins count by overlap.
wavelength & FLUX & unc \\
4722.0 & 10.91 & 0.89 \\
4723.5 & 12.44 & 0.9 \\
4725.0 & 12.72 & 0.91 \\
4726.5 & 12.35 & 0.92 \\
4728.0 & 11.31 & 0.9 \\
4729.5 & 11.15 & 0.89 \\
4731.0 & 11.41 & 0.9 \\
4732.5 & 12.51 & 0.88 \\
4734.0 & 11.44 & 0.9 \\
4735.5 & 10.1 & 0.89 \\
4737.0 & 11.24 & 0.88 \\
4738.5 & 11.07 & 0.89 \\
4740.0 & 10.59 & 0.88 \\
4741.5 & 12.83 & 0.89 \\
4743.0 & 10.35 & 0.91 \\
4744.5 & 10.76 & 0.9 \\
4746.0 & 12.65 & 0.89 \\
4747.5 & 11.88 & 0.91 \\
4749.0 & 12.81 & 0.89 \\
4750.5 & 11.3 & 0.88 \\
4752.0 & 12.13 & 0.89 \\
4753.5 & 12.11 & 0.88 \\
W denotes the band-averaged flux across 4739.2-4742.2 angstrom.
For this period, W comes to 11.7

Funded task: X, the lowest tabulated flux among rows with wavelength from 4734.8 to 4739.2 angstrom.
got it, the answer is 10.1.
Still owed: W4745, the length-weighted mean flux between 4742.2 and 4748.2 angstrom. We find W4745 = 11.4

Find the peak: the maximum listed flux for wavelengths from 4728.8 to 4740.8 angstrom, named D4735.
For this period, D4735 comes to 12.51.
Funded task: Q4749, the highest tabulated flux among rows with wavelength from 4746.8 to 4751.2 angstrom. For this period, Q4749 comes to 12.81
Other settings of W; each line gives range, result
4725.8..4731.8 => 11.6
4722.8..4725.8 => 12.6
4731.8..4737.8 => 11.3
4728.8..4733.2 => 11.7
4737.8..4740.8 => 10.9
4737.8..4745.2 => 11.1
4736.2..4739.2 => 11.1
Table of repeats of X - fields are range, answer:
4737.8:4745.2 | 10.35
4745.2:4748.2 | 11.88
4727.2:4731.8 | 11.15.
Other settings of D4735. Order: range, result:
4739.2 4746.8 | 12.83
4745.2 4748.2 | 12.65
